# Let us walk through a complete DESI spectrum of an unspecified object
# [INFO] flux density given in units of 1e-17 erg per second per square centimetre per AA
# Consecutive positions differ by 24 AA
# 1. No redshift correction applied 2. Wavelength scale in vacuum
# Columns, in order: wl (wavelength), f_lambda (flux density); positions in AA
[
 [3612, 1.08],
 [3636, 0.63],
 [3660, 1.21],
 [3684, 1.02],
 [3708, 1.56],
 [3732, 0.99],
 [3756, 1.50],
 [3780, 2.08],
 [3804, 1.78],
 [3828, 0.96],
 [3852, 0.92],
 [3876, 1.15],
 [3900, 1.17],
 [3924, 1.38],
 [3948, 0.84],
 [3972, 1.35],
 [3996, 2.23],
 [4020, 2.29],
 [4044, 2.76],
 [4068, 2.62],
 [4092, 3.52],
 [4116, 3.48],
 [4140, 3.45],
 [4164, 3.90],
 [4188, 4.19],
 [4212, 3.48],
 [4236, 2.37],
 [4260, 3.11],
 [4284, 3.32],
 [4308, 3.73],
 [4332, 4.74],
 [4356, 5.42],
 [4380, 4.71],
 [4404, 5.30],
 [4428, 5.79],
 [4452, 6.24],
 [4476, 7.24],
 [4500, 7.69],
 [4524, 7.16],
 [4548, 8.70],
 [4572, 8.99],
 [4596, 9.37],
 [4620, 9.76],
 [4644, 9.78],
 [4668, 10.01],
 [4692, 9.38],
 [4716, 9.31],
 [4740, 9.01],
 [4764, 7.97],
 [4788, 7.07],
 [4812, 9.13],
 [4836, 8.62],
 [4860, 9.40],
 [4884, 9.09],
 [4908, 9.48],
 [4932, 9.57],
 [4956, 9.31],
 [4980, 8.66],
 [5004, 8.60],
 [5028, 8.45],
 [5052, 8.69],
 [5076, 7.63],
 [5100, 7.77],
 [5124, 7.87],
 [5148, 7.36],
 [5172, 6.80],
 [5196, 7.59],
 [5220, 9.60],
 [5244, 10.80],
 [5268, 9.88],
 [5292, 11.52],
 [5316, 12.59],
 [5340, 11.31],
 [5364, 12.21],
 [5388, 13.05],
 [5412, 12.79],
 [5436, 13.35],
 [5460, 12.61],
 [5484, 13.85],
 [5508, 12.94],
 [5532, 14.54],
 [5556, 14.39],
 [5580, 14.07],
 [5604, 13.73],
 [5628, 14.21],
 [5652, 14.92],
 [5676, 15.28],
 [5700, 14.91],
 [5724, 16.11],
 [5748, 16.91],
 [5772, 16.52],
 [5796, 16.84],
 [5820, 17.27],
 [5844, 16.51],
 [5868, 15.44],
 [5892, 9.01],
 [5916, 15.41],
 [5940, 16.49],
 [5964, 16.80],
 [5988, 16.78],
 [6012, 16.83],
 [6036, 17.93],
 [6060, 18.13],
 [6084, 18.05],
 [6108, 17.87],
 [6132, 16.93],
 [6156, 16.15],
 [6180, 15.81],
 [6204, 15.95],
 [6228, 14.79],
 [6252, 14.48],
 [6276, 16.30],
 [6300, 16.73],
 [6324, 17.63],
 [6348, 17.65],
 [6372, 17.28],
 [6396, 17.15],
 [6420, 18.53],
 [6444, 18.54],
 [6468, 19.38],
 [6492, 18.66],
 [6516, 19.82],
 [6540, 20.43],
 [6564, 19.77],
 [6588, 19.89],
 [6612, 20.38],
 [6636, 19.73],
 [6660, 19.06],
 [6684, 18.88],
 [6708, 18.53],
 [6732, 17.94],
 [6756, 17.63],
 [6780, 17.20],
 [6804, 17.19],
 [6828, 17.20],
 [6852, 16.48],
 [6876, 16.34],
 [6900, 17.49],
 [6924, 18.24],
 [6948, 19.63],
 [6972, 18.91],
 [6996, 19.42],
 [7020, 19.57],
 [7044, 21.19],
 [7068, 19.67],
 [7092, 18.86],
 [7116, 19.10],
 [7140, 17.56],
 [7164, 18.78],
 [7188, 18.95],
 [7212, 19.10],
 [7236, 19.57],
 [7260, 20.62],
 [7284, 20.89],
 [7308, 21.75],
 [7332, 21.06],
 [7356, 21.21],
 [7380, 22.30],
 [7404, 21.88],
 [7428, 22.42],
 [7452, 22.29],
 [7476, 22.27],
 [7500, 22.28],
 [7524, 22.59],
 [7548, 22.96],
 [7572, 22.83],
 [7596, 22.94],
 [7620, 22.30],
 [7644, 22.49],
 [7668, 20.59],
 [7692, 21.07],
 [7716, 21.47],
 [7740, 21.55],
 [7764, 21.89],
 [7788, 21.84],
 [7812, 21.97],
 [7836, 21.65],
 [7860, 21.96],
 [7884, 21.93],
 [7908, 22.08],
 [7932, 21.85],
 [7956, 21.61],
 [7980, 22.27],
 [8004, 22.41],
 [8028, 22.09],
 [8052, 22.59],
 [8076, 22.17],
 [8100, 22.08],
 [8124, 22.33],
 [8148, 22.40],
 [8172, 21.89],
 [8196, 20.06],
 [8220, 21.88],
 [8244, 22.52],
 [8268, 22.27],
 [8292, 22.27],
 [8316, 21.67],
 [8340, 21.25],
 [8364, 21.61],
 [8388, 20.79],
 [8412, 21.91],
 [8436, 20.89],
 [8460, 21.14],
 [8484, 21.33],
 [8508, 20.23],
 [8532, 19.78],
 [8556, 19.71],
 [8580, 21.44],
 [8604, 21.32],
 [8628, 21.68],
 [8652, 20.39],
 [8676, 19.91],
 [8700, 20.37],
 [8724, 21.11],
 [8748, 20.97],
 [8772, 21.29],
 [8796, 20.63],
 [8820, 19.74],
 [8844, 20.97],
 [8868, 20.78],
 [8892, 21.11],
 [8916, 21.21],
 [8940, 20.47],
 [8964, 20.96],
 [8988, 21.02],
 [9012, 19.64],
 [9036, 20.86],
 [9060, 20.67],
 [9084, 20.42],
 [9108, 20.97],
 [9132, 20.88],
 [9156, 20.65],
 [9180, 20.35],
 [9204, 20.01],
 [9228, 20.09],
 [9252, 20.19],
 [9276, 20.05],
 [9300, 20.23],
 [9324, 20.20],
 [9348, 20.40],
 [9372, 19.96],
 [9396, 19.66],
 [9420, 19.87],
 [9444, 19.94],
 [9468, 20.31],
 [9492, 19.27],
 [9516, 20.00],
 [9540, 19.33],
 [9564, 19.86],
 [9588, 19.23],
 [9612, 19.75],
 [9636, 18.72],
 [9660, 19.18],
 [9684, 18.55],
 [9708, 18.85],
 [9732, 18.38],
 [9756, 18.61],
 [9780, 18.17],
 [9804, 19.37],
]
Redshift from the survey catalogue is 0.000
